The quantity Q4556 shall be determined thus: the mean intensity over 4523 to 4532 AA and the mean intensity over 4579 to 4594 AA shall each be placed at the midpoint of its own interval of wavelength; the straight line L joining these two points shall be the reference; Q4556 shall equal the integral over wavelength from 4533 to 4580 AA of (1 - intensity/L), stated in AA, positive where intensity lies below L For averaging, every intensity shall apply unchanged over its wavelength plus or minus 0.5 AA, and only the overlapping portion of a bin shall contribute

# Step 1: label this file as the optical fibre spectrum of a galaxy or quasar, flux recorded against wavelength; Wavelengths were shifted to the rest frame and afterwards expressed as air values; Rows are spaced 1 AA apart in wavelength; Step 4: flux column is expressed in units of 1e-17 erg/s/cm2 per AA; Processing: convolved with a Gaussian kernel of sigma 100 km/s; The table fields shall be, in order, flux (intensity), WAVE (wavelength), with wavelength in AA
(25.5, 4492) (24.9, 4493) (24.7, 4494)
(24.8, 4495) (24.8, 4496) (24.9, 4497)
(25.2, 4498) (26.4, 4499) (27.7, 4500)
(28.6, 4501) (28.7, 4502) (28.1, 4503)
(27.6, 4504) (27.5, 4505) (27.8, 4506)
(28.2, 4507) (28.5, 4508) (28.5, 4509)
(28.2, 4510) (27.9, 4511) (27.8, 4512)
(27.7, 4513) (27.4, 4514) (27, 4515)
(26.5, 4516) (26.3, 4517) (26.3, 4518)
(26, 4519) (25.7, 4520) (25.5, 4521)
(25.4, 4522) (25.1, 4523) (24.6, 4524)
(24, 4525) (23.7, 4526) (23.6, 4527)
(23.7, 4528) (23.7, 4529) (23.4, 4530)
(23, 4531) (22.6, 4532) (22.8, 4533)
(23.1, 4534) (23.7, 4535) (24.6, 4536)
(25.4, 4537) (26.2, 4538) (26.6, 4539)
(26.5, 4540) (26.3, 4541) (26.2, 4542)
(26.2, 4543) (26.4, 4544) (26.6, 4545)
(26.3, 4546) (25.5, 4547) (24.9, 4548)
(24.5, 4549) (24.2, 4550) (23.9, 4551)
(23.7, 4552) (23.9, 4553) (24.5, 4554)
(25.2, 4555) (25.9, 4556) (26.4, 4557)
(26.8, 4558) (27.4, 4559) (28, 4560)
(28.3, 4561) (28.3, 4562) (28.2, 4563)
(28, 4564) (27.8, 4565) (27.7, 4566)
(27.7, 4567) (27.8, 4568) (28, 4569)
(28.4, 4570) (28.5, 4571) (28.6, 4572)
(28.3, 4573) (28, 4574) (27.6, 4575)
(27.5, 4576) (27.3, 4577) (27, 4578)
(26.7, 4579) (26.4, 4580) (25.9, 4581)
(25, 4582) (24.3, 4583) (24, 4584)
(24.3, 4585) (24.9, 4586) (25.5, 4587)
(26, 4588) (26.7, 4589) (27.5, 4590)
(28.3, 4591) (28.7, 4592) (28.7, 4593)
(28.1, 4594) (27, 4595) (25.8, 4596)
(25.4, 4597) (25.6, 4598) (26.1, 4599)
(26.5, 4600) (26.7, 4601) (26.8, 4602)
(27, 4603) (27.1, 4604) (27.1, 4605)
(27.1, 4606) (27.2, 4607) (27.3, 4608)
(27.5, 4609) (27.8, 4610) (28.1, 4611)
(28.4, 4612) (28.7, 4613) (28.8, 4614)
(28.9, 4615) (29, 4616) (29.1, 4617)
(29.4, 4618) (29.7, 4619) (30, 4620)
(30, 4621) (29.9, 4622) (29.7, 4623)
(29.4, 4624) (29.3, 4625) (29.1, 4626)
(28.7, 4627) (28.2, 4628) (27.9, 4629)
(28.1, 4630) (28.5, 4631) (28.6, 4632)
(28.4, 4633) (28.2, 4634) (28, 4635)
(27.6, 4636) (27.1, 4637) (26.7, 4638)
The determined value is -2.8 AA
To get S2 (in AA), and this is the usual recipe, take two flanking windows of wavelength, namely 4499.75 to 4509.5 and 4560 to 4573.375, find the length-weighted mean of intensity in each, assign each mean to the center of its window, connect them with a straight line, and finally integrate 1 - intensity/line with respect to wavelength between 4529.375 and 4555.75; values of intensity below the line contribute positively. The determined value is 3.1 AA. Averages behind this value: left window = 28.1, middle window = 24.9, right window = 28.1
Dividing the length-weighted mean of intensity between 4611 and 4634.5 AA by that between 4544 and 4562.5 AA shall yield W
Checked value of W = 1.12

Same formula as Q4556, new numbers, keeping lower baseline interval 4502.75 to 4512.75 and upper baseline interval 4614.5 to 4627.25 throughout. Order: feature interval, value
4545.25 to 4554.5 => 1.3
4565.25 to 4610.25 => 3.2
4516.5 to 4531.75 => 1.9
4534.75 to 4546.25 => 1.0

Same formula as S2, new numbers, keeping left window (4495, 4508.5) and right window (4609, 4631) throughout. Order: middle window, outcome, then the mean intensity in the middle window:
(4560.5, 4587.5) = 1.13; 27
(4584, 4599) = 1.05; 26.5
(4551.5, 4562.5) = 0.69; 26.2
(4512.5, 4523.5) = 0.45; 26.3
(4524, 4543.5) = 2.21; 24.5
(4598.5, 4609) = 0.64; 26.9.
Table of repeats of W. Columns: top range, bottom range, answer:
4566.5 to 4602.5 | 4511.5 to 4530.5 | 1.05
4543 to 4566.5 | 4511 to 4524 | 0.99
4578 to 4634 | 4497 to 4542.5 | 1.06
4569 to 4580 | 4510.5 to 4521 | 1.04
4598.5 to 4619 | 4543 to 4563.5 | 1.07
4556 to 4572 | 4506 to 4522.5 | 1.03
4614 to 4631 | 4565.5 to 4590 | 1.09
